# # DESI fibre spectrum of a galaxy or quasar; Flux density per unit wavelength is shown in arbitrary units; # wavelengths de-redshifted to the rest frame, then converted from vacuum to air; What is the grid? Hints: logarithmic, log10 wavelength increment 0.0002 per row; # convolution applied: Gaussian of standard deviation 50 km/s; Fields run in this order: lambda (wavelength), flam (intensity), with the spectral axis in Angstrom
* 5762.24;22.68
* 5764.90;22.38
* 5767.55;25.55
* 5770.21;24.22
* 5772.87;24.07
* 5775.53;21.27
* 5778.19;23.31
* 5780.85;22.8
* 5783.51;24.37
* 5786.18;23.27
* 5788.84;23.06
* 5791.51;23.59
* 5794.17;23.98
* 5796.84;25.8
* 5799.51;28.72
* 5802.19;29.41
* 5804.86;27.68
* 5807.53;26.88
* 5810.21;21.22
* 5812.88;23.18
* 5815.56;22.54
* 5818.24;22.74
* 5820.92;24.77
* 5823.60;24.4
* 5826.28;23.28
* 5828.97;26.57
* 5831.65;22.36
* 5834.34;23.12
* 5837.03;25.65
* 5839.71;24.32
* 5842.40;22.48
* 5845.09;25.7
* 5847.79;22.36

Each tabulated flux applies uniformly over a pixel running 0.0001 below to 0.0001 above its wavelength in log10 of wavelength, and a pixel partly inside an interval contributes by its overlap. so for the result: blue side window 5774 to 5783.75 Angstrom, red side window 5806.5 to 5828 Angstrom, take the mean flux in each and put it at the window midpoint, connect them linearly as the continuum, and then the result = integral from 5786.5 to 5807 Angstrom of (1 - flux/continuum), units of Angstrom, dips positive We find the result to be -2.42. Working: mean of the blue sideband 22.8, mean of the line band 25.9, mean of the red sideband 23.6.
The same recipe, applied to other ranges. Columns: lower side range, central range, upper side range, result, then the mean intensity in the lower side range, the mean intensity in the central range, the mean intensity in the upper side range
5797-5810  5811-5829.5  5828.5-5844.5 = 1.4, 27.3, 23.7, 24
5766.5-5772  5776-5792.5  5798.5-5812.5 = 1.4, 24.8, 23.3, 26.5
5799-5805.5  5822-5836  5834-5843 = 0.7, 28.7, 24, 24.1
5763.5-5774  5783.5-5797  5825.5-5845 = 0.1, 24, 23.8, 24.1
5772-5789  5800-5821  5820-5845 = -1.1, 23.2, 25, 24.2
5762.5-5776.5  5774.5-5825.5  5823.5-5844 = -1.4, 23.5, 24.4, 24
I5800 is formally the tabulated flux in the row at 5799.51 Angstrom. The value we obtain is 28.72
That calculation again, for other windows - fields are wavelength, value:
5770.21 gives 24.22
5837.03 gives 25.65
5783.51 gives 24.37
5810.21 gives 21.22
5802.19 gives 29.41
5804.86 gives 27.68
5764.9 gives 22.38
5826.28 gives 23.28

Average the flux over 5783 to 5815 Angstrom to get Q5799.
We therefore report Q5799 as 25.1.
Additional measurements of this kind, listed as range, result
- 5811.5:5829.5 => 23.8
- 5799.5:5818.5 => 25.2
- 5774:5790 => 23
